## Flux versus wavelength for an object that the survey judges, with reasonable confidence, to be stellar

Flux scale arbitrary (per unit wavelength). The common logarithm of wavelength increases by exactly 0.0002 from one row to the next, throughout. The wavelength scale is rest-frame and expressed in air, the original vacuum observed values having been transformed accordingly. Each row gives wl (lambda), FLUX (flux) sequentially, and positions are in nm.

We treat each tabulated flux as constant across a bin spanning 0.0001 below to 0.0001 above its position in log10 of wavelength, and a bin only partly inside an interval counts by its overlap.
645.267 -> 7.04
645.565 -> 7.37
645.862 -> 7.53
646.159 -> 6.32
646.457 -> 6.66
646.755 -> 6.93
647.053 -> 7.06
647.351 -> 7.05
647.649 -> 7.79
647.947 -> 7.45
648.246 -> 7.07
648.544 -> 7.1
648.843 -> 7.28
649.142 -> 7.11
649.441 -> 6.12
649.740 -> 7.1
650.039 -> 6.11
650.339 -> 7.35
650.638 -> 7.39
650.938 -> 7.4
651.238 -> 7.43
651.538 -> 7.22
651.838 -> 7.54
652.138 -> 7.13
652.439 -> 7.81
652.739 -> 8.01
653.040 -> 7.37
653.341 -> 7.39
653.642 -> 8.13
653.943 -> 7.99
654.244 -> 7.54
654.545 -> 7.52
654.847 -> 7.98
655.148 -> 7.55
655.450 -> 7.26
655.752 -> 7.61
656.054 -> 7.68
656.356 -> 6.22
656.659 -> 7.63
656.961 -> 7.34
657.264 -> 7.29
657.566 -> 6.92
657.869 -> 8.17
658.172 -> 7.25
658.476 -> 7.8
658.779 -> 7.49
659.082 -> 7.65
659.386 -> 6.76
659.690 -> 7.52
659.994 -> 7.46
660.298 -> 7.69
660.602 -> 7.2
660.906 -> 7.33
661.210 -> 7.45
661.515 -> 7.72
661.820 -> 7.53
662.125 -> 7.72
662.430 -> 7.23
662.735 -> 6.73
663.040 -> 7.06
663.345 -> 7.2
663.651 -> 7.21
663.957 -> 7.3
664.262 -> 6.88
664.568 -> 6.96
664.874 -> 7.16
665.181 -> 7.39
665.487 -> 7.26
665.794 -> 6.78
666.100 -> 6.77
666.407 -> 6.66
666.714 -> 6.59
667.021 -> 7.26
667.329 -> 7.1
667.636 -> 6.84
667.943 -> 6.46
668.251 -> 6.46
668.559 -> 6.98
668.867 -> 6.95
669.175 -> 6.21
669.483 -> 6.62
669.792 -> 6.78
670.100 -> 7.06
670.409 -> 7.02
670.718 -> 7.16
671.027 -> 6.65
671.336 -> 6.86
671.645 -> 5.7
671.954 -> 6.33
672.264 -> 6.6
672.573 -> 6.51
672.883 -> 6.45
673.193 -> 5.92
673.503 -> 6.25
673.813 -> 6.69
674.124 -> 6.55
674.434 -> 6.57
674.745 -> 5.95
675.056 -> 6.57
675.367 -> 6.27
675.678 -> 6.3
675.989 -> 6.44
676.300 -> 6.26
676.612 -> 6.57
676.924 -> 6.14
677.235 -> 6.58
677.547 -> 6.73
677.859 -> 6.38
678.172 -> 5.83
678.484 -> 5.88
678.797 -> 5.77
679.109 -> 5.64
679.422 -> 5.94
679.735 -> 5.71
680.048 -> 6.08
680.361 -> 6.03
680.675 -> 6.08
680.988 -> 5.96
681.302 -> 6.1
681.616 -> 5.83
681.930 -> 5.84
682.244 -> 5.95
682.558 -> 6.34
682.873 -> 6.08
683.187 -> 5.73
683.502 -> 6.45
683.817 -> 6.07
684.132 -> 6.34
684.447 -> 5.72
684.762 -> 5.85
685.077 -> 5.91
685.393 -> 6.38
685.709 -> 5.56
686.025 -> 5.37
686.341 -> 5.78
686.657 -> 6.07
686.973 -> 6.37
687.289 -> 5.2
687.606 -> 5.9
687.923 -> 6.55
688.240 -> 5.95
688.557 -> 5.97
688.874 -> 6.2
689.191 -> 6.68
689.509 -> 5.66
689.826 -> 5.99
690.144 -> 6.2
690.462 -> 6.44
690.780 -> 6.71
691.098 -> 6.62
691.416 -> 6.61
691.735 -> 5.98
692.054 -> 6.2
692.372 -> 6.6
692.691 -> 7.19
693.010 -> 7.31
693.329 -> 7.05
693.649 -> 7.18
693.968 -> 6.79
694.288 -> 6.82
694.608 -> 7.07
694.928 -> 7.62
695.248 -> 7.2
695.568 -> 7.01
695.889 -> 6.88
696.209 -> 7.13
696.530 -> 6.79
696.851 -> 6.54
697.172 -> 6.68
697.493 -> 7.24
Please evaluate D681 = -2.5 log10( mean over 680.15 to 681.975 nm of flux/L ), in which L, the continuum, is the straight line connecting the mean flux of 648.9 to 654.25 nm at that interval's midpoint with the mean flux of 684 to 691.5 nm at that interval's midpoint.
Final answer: 0.06 mag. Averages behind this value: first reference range 7.34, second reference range 6.08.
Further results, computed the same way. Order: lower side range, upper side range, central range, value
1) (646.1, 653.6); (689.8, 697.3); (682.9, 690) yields 0.15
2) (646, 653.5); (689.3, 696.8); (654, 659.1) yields -0.05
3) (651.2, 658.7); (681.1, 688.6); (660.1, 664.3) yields -0.03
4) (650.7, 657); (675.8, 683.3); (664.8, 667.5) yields -0.03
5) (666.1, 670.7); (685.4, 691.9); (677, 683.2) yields 0.06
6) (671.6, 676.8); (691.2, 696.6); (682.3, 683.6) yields 0.08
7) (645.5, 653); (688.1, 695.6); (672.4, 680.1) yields 0.10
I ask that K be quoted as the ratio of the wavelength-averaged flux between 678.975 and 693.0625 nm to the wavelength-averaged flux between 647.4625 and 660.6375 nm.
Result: 0.83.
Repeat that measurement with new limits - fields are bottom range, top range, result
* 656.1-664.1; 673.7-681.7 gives 0.84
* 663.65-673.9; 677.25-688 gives 0.89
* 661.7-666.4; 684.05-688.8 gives 0.83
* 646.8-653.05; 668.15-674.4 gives 0.91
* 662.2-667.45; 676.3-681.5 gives 0.87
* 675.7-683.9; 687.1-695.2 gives 1.07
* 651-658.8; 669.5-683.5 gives 0.84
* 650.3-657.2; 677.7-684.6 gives 0.80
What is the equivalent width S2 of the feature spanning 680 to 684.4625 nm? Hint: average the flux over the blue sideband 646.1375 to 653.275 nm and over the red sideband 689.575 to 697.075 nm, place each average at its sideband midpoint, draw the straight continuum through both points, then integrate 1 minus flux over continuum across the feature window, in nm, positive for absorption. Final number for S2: 0.53 nm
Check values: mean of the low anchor 7.18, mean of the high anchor 6.77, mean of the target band 6.05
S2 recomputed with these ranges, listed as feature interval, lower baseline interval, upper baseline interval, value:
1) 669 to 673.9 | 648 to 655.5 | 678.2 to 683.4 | -0.12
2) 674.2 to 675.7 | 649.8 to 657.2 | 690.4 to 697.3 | 0.16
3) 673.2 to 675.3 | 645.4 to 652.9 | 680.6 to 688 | -0.02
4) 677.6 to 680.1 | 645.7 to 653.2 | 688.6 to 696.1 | 0.33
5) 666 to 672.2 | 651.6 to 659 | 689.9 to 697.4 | 0.46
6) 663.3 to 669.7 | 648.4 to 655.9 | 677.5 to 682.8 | -0.22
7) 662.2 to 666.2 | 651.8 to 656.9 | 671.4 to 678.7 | -0.07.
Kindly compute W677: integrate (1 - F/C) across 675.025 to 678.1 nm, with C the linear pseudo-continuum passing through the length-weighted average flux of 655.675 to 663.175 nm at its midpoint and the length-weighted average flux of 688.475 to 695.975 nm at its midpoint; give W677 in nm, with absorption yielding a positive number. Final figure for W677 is 0.27 nm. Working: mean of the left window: 7.38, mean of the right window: 6.67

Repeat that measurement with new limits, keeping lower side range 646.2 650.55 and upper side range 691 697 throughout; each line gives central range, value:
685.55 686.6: 0.19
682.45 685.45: 0.36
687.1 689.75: 0.34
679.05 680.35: 0.19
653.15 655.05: -0.21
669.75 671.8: 0.06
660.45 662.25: -0.14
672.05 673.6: 0.13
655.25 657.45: -0.10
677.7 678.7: 0.13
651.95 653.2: -0.11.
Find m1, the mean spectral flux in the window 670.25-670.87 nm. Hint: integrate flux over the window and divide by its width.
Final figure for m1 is 7.08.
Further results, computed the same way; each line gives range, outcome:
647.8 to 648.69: 7.21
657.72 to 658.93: 7.67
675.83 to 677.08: 6.36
